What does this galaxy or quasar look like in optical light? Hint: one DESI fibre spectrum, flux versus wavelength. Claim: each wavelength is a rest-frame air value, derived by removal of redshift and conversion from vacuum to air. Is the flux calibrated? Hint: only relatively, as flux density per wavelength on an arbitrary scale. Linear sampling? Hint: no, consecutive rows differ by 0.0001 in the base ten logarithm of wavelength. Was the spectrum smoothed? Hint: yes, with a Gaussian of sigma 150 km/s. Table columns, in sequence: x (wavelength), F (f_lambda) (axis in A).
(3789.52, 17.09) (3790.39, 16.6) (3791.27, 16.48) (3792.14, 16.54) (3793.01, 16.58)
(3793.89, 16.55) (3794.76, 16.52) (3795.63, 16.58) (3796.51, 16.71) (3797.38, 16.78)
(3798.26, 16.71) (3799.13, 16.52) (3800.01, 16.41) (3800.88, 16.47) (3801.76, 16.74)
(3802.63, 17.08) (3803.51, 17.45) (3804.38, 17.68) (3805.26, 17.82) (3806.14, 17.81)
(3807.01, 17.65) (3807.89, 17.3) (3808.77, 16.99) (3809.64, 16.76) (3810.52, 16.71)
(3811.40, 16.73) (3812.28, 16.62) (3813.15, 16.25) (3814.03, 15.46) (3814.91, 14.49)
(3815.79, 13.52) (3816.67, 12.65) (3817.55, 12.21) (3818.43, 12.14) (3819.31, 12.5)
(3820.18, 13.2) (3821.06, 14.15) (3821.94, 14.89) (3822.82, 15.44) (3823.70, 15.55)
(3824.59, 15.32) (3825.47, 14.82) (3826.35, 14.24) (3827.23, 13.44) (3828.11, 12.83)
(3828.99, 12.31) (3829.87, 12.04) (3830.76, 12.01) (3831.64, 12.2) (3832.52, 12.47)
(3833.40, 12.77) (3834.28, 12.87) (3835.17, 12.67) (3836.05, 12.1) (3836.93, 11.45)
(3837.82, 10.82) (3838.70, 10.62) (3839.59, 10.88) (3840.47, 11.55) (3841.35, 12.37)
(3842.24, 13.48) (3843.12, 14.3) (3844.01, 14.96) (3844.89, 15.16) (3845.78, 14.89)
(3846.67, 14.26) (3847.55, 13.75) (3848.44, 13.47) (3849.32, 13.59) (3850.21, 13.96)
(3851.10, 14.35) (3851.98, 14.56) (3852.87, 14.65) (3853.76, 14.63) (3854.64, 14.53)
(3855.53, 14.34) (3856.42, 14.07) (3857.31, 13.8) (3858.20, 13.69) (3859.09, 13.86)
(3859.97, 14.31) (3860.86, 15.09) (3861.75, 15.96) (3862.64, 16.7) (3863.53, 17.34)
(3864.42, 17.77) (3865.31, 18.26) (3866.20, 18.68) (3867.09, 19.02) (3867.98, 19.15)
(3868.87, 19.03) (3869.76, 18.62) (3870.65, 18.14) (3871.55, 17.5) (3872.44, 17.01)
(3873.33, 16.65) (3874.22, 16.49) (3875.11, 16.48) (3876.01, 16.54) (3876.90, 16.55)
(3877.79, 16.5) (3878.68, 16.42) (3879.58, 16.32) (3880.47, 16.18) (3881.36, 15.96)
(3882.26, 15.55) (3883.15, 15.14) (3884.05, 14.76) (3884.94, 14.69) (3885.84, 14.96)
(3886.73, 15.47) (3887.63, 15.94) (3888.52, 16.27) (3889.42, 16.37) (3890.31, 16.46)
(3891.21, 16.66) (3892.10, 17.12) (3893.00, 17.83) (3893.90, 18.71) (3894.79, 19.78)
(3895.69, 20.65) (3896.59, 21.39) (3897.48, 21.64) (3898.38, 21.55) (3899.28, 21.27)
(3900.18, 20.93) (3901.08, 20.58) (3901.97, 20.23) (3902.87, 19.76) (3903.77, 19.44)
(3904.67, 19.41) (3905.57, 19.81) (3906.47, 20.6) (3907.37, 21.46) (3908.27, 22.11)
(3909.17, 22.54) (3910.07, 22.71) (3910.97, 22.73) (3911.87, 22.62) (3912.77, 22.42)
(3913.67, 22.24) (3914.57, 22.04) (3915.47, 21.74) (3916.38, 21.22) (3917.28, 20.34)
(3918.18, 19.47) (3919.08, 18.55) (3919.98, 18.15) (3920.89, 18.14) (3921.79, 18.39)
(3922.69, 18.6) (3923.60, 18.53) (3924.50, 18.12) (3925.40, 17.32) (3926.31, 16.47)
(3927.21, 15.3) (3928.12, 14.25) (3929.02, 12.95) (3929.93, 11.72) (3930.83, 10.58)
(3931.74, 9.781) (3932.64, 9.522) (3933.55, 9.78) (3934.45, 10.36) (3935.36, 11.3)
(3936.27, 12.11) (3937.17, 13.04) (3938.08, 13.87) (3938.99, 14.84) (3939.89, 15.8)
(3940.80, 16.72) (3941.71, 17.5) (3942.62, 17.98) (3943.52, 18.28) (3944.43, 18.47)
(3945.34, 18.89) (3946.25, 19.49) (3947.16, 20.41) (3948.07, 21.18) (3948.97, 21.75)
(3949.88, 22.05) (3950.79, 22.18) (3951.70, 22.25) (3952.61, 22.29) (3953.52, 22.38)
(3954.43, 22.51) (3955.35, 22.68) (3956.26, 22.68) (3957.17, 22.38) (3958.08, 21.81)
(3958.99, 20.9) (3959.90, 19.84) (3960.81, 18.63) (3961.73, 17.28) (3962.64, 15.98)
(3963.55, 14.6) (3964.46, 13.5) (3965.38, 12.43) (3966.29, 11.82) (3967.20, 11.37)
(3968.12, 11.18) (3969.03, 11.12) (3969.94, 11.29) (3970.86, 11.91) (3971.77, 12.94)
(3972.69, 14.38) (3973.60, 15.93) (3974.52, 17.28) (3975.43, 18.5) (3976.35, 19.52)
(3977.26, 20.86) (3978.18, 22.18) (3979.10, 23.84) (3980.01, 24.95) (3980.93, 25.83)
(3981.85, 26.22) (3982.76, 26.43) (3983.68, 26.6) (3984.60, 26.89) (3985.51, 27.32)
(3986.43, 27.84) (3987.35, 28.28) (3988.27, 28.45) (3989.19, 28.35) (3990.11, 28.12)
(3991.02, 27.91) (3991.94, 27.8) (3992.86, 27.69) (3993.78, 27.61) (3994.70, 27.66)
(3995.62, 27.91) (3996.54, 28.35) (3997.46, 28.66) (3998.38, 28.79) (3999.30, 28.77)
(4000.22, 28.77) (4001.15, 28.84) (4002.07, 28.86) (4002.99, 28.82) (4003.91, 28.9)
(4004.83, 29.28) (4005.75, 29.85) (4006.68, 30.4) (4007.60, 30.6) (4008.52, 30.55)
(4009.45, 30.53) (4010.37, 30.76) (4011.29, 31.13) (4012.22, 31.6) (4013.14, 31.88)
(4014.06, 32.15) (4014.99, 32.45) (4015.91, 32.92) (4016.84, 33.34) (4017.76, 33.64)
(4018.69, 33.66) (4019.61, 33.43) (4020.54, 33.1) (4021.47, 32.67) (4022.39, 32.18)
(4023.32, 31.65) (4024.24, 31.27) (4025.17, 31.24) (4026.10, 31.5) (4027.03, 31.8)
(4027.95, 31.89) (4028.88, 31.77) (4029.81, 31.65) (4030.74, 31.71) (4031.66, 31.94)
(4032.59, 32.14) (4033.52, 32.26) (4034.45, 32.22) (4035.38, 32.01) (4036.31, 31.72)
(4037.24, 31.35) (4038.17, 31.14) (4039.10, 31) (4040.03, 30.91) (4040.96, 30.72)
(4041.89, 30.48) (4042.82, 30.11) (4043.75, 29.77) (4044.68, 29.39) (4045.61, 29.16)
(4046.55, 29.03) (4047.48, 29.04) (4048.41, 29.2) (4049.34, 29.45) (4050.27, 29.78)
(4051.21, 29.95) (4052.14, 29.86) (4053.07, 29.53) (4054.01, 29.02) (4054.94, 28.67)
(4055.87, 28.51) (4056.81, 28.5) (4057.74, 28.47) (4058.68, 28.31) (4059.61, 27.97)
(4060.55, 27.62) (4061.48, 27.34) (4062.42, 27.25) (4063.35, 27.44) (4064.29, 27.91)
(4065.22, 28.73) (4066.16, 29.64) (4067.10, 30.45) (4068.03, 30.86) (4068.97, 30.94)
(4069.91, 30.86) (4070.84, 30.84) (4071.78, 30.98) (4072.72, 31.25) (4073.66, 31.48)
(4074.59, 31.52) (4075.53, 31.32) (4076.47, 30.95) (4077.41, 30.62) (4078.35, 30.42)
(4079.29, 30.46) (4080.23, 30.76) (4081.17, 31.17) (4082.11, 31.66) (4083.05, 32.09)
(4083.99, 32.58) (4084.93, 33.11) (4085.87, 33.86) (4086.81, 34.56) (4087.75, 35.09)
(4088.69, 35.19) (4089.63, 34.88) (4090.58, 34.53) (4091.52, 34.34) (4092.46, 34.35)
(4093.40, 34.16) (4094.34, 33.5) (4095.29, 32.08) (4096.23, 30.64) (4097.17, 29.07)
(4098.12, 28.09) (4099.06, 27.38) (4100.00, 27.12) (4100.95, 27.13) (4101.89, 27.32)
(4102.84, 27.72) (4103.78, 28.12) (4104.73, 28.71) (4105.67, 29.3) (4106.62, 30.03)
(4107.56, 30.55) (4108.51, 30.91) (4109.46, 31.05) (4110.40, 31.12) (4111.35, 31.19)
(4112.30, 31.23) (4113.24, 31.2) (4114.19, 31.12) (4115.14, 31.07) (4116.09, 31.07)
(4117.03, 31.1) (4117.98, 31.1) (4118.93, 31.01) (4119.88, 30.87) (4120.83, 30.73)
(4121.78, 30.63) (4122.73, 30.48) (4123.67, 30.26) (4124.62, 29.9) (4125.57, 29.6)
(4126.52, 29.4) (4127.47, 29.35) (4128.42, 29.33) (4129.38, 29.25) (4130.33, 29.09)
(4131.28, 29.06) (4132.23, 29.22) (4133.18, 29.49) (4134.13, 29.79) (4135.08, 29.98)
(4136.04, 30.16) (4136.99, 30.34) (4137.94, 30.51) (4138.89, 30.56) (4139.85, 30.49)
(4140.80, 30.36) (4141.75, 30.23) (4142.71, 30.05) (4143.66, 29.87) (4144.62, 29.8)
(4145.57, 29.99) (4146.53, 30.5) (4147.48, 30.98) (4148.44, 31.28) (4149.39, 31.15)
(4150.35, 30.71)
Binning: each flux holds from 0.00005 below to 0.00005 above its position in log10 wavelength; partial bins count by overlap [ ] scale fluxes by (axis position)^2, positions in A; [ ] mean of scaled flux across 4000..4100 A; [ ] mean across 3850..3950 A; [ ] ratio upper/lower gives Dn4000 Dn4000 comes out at 1.92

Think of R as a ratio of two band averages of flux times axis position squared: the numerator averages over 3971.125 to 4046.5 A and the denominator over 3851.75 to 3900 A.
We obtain 1.83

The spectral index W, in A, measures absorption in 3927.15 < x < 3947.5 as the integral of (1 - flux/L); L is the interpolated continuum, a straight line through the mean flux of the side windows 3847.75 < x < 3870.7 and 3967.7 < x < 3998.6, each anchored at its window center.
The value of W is 6.03 A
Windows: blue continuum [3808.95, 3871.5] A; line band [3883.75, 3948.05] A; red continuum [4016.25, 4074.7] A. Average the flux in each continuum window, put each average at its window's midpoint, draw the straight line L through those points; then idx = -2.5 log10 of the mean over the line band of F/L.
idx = 0.14 mag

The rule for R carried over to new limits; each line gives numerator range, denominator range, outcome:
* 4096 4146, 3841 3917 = 1.93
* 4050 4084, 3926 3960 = 1.84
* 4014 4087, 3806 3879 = 2.31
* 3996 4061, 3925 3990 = 1.72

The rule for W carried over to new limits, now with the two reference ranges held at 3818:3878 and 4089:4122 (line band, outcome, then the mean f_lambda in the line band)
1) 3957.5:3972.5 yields 4.8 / 14.8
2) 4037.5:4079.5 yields -3.0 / 29.7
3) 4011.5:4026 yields -4.1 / 32.4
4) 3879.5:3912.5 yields -2.2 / 18.9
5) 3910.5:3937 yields 3.5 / 16.7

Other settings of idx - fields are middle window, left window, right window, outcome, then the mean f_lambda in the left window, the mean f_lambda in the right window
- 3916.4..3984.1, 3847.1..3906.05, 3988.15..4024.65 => 0.36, 16.9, 30.3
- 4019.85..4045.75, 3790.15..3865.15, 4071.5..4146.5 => -0.19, 14.7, 30.8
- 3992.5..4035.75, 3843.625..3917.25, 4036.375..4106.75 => -0.16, 17.6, 30.4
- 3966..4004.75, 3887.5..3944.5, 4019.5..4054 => 0.09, 17.9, 31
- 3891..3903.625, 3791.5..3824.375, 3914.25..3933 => -0.20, 15.9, 16.7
